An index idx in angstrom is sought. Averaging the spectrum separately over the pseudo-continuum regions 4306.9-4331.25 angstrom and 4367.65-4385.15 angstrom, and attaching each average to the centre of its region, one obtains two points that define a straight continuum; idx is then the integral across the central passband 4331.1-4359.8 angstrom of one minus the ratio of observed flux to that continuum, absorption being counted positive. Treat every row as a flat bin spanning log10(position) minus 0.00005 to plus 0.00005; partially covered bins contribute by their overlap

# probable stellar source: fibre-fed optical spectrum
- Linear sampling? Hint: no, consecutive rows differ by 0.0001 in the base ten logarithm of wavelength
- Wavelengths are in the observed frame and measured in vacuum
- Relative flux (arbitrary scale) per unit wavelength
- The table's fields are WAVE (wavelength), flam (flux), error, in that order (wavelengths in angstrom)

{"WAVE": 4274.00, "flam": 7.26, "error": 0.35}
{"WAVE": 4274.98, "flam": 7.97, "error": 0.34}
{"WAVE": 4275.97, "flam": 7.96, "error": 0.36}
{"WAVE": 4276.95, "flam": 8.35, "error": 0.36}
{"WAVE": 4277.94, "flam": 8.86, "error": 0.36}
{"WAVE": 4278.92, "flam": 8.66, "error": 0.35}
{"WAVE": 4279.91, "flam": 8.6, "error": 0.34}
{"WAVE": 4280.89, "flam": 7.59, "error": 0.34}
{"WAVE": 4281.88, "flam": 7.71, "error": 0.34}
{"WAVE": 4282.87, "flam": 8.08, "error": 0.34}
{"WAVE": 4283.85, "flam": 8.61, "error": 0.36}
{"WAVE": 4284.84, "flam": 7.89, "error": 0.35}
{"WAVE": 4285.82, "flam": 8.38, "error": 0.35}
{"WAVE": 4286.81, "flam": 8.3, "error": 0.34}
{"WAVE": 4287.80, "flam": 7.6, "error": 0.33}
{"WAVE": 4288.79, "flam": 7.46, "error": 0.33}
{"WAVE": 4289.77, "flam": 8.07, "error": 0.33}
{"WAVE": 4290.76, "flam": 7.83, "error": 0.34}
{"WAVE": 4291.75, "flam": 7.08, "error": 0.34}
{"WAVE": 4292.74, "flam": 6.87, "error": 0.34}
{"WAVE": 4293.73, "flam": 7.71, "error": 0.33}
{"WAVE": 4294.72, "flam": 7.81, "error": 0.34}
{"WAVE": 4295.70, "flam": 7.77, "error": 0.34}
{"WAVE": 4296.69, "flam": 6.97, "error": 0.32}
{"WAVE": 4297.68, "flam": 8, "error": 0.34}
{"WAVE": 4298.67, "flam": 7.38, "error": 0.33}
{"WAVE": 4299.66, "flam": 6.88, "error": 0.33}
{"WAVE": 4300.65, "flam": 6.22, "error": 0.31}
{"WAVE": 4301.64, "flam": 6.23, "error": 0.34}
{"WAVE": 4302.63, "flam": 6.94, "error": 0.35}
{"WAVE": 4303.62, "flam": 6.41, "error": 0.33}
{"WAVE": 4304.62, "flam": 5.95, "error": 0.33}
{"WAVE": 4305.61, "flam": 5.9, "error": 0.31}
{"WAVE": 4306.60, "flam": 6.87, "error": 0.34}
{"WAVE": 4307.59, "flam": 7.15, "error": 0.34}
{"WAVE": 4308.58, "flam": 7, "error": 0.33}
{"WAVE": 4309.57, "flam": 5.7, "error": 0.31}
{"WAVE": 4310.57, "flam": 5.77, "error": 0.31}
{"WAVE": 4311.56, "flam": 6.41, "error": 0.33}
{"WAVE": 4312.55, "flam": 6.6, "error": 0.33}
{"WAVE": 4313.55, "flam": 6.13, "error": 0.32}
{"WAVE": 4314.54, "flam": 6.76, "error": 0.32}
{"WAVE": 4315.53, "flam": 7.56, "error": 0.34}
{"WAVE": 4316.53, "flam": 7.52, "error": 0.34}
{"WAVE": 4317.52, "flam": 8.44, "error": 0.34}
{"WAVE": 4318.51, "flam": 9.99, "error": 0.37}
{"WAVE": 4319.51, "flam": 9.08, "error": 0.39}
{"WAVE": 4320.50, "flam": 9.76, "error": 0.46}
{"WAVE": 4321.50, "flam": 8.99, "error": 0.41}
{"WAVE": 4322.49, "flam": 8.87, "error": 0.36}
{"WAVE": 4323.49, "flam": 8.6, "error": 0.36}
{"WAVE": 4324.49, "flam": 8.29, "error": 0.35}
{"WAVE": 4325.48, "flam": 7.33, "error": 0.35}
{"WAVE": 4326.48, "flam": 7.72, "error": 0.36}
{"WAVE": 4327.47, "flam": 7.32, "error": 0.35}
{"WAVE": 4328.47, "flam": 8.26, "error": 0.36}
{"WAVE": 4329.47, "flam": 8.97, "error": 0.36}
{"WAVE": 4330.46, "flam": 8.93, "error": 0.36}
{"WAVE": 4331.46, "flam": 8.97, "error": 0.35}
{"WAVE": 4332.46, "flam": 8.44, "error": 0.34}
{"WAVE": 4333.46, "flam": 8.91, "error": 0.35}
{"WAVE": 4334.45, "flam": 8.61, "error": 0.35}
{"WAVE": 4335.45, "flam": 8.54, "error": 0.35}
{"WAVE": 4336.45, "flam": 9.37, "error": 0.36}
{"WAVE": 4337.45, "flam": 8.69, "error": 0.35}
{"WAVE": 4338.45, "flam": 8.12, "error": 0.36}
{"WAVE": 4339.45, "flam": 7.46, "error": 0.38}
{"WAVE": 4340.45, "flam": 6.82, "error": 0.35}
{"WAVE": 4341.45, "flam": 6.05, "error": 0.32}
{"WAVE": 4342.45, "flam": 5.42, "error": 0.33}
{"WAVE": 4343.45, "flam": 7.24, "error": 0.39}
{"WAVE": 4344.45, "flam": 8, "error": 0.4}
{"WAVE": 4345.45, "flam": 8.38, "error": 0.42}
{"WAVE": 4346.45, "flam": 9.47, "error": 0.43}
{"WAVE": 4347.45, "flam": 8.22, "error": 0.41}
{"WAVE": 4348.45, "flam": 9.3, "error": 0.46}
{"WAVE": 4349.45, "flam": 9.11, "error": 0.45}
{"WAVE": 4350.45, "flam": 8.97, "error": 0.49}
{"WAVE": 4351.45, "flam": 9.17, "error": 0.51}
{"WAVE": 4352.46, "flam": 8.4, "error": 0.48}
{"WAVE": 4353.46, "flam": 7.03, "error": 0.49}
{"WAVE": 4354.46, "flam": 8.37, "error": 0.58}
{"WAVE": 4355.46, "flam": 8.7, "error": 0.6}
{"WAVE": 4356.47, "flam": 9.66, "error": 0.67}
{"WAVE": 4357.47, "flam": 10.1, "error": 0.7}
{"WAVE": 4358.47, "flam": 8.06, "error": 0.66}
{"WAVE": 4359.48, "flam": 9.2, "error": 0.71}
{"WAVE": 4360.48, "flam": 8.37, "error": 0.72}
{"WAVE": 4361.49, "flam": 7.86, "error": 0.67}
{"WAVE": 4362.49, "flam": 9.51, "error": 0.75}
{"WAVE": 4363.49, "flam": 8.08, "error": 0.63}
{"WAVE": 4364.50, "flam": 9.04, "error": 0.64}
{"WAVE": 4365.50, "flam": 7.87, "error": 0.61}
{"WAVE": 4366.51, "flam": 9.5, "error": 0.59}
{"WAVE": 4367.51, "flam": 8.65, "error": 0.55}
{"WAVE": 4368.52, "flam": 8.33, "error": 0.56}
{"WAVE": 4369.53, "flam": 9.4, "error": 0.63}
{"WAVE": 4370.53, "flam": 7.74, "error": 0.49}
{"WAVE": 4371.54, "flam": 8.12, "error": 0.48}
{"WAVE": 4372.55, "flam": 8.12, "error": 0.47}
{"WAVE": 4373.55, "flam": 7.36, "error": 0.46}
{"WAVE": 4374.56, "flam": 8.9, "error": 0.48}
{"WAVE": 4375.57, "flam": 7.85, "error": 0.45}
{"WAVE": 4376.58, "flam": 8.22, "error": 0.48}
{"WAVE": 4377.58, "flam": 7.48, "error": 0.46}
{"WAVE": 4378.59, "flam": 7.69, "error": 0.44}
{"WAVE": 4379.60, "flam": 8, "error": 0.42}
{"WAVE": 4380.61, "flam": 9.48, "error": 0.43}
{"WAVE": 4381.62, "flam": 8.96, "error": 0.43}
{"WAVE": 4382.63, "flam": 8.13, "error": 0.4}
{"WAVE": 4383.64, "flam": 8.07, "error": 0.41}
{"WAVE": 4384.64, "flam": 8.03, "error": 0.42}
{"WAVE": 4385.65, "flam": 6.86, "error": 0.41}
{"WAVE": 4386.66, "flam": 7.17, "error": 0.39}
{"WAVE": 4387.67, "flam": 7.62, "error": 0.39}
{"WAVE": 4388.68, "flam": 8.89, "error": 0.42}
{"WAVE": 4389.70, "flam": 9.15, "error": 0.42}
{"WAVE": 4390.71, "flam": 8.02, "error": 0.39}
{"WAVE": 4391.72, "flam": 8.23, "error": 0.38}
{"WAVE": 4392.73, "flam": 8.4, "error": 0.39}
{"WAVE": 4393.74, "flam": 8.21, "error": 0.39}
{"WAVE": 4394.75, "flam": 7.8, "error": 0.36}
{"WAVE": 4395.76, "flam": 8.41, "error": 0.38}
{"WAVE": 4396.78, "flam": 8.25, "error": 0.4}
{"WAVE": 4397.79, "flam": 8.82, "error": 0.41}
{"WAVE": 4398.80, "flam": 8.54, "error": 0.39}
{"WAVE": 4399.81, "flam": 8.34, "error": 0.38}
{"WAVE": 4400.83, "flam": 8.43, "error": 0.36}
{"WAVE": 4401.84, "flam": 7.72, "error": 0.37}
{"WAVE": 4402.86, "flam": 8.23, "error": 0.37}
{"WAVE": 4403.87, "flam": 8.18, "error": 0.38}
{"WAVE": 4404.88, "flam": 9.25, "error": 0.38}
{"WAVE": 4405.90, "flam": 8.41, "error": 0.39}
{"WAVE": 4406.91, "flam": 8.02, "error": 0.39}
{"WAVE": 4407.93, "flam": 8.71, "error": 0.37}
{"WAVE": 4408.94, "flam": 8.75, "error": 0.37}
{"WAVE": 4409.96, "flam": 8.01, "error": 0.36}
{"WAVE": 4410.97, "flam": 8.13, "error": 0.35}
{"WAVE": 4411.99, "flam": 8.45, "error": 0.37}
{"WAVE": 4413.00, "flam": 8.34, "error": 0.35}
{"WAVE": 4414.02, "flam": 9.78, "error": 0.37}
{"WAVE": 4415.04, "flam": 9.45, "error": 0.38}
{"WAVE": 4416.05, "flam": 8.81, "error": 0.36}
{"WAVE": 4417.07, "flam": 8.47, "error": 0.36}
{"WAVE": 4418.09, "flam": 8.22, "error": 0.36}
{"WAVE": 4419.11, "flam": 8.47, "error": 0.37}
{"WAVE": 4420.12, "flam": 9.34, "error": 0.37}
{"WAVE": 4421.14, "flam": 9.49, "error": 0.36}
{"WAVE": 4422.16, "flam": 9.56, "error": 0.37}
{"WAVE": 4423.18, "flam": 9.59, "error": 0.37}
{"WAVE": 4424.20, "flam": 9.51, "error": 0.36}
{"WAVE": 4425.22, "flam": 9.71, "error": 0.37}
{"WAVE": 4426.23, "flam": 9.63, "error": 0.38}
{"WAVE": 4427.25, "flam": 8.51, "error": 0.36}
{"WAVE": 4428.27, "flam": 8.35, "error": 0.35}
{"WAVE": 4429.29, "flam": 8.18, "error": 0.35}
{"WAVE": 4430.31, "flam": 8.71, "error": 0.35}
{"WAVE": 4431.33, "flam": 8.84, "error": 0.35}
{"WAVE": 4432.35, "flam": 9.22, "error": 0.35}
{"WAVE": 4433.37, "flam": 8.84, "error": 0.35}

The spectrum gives -1.3 angstrom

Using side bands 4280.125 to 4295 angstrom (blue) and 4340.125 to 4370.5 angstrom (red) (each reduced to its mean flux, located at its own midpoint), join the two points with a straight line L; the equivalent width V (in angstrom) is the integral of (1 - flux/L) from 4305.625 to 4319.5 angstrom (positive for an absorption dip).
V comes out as 1.62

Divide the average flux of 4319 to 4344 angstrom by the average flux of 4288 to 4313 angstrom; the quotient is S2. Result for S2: 1.18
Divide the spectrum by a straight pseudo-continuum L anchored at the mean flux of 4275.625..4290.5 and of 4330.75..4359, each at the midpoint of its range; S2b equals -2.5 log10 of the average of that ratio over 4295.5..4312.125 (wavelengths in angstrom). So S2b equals 0.23 mag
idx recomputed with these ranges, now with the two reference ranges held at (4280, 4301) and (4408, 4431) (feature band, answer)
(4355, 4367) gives -0.7 angstrom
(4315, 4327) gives -0.8 angstrom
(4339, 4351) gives 0.4 angstrom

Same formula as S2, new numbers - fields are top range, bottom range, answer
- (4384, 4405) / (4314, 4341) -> 0.98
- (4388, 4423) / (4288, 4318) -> 1.23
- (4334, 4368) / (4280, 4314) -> 1.17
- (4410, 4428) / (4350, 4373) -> 1.04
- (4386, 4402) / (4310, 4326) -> 1.05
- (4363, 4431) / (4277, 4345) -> 1.10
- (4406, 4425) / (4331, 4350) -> 1.08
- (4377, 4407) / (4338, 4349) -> 1.07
